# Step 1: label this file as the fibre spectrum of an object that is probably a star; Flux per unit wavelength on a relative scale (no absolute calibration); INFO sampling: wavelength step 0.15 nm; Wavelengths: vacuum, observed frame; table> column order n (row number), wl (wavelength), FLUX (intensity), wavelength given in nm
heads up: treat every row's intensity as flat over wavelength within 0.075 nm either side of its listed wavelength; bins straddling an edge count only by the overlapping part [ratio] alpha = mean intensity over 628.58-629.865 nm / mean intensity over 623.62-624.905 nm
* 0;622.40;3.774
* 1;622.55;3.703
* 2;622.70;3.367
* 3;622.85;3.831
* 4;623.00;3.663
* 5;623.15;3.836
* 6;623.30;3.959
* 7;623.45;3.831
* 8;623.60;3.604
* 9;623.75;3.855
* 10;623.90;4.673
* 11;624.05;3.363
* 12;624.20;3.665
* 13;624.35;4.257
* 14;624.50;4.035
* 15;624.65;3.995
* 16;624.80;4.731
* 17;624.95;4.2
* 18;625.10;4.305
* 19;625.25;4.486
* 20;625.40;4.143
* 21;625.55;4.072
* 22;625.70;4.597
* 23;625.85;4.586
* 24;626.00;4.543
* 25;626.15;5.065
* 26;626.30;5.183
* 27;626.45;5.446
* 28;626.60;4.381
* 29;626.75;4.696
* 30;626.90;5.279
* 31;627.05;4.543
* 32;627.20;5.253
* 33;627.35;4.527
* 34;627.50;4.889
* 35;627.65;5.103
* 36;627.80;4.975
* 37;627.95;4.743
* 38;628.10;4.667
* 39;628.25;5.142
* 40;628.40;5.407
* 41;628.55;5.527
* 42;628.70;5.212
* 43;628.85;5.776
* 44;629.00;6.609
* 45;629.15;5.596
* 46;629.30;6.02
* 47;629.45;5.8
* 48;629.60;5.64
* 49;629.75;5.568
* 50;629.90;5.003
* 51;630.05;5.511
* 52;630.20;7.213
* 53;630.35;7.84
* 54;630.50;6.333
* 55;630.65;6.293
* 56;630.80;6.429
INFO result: 1.42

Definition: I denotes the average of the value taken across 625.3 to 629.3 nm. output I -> 5.01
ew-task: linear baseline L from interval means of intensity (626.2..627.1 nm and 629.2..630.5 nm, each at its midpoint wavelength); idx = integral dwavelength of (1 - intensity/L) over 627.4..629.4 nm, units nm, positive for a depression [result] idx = 0.078 nm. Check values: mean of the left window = 4.94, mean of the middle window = 5.35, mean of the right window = 6.08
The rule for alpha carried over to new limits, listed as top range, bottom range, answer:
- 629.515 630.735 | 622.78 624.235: 1.61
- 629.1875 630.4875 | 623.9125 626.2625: 1.41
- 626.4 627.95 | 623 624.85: 1.24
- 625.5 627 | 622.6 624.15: 1.26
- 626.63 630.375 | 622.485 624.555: 1.41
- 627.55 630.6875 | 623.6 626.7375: 1.31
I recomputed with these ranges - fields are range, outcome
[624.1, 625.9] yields 4.24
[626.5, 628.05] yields 4.85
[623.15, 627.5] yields 4.4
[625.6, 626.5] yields 4.87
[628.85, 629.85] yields 5.84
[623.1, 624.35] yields 3.87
